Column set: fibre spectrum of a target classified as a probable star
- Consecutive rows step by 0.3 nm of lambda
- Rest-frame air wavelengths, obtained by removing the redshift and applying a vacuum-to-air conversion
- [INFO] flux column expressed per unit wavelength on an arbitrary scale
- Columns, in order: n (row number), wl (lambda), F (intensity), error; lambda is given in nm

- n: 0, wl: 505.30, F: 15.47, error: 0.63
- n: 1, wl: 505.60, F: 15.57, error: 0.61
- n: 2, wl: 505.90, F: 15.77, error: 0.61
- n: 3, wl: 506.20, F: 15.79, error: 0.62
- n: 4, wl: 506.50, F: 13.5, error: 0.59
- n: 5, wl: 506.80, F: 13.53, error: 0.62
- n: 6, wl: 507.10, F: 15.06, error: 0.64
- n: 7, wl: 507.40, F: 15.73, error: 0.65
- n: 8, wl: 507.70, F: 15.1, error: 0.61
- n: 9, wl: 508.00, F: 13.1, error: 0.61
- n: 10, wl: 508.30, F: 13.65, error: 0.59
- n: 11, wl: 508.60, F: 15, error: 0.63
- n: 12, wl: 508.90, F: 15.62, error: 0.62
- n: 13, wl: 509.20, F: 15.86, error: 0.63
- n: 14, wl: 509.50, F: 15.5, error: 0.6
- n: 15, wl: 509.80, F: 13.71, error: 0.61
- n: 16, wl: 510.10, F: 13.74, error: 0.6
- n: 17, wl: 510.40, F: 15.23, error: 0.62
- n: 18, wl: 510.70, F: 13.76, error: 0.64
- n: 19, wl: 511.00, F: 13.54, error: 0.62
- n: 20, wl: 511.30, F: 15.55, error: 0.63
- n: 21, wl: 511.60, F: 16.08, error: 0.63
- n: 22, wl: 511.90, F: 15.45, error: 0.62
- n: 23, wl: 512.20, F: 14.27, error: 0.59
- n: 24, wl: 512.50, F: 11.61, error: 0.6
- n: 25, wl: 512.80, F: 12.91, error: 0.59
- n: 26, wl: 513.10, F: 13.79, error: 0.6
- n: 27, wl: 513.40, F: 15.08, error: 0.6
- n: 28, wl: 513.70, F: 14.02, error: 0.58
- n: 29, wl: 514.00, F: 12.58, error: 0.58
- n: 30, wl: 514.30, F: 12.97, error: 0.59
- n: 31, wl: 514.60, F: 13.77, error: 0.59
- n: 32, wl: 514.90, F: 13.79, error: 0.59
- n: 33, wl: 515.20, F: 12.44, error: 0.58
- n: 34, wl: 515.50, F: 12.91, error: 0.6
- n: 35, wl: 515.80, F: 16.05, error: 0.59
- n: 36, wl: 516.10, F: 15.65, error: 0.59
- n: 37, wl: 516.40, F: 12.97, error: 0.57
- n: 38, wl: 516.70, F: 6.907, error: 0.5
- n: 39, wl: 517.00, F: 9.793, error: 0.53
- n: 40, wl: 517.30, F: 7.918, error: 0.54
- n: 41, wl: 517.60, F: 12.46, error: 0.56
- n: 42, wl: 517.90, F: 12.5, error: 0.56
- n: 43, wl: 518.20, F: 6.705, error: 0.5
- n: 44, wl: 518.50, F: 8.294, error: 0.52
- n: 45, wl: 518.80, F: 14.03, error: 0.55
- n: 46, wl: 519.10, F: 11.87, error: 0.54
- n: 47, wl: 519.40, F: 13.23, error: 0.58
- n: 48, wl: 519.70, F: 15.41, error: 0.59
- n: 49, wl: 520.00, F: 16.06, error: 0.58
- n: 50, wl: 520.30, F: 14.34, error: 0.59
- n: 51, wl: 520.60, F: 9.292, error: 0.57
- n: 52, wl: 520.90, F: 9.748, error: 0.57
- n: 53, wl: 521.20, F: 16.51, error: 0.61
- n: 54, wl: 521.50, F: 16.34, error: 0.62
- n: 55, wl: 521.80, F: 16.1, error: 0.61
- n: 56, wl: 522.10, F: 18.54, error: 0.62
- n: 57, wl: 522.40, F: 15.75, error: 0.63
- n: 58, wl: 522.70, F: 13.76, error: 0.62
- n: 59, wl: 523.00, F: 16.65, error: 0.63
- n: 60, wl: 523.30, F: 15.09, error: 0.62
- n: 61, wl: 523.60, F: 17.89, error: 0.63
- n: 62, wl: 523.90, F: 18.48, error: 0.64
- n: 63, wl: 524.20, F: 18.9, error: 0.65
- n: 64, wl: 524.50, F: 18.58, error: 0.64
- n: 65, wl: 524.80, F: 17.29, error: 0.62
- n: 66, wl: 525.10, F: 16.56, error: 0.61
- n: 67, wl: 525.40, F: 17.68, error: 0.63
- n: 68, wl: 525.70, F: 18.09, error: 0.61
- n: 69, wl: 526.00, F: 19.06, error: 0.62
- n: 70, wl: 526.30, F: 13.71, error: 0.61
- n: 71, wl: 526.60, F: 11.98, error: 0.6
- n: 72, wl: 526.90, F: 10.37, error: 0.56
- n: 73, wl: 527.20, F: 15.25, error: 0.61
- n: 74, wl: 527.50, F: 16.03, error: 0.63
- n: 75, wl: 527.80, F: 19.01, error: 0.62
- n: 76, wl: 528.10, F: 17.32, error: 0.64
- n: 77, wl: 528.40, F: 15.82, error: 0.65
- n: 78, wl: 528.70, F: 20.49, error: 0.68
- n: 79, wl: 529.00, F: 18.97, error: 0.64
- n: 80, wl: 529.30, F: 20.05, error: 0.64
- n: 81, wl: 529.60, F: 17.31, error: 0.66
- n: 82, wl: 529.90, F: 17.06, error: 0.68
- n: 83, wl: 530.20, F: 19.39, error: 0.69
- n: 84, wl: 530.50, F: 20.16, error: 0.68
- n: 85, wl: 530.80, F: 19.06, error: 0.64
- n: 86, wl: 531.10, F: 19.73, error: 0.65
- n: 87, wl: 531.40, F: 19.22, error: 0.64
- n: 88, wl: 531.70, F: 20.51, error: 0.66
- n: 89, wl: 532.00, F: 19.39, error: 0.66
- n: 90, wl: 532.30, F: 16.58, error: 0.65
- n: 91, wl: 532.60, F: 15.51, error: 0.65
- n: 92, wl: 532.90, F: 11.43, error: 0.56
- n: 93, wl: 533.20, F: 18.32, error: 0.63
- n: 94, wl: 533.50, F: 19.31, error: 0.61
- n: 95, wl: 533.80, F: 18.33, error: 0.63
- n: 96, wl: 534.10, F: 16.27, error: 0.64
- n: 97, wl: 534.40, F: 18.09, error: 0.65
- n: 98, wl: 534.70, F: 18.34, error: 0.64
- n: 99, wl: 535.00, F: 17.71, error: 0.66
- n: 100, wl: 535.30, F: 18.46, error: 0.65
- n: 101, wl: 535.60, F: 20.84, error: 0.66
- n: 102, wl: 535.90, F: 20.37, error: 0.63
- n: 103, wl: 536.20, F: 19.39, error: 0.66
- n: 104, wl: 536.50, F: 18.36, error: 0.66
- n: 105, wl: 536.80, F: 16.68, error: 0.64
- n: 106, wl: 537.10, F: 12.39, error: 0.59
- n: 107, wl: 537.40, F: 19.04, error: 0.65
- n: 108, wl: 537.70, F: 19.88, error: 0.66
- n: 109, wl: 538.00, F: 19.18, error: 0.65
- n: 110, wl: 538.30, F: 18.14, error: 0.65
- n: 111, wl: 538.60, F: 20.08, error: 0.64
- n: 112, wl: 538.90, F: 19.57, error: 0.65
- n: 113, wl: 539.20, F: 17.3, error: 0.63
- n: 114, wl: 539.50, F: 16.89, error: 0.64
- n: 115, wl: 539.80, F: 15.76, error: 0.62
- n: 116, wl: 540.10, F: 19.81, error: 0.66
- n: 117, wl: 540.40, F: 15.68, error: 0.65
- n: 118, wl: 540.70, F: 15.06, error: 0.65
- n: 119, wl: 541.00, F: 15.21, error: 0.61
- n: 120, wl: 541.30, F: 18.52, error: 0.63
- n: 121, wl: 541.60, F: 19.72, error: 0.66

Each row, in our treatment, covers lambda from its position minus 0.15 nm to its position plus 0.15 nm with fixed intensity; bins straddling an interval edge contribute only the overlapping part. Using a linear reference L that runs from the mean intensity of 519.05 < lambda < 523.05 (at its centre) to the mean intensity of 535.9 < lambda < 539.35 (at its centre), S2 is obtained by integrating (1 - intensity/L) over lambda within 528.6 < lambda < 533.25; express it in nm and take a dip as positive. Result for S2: -0.431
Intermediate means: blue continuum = 14.6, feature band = 18.3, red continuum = 18.3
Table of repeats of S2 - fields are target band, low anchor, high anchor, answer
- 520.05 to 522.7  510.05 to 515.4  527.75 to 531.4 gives 0.292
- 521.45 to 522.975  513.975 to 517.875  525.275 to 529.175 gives -0.158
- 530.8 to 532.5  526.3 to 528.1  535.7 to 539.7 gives -0.293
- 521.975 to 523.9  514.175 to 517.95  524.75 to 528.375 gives -0.223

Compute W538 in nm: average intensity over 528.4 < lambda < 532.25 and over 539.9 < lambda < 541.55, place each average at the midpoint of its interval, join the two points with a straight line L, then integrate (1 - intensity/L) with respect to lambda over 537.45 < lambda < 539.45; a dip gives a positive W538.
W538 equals -0.17 nm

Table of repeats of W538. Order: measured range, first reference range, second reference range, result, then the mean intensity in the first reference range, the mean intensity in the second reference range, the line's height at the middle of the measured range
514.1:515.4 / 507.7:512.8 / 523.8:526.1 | 0.20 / 14.5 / 18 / 15.6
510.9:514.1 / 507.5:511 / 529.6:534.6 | 0.20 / 14.5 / 18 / 15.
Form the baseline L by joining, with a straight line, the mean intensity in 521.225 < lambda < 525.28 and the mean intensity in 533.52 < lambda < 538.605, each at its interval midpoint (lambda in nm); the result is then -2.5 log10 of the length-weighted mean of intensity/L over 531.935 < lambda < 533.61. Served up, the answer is 0.09 mag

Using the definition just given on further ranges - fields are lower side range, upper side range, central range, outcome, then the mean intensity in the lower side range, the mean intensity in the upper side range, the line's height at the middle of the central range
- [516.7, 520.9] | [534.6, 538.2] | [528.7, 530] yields -0.194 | 11.4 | 18.4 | 15.6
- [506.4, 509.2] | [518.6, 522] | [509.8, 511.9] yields -0.018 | 14.6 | 13.9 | 14.4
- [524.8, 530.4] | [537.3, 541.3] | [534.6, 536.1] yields -0.098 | 16.9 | 17.8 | 17.5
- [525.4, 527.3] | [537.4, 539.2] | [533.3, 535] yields -0.021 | 15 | 19.2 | 17.7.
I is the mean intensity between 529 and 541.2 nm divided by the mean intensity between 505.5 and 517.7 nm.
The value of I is 1.3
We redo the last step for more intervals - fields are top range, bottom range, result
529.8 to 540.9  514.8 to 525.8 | 1.27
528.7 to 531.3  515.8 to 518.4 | 1.75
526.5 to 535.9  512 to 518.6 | 1.44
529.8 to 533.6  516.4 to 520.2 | 1.59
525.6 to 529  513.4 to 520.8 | 1.31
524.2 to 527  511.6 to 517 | 1.21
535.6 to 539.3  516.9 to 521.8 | 1.50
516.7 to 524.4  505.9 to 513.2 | 0.95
